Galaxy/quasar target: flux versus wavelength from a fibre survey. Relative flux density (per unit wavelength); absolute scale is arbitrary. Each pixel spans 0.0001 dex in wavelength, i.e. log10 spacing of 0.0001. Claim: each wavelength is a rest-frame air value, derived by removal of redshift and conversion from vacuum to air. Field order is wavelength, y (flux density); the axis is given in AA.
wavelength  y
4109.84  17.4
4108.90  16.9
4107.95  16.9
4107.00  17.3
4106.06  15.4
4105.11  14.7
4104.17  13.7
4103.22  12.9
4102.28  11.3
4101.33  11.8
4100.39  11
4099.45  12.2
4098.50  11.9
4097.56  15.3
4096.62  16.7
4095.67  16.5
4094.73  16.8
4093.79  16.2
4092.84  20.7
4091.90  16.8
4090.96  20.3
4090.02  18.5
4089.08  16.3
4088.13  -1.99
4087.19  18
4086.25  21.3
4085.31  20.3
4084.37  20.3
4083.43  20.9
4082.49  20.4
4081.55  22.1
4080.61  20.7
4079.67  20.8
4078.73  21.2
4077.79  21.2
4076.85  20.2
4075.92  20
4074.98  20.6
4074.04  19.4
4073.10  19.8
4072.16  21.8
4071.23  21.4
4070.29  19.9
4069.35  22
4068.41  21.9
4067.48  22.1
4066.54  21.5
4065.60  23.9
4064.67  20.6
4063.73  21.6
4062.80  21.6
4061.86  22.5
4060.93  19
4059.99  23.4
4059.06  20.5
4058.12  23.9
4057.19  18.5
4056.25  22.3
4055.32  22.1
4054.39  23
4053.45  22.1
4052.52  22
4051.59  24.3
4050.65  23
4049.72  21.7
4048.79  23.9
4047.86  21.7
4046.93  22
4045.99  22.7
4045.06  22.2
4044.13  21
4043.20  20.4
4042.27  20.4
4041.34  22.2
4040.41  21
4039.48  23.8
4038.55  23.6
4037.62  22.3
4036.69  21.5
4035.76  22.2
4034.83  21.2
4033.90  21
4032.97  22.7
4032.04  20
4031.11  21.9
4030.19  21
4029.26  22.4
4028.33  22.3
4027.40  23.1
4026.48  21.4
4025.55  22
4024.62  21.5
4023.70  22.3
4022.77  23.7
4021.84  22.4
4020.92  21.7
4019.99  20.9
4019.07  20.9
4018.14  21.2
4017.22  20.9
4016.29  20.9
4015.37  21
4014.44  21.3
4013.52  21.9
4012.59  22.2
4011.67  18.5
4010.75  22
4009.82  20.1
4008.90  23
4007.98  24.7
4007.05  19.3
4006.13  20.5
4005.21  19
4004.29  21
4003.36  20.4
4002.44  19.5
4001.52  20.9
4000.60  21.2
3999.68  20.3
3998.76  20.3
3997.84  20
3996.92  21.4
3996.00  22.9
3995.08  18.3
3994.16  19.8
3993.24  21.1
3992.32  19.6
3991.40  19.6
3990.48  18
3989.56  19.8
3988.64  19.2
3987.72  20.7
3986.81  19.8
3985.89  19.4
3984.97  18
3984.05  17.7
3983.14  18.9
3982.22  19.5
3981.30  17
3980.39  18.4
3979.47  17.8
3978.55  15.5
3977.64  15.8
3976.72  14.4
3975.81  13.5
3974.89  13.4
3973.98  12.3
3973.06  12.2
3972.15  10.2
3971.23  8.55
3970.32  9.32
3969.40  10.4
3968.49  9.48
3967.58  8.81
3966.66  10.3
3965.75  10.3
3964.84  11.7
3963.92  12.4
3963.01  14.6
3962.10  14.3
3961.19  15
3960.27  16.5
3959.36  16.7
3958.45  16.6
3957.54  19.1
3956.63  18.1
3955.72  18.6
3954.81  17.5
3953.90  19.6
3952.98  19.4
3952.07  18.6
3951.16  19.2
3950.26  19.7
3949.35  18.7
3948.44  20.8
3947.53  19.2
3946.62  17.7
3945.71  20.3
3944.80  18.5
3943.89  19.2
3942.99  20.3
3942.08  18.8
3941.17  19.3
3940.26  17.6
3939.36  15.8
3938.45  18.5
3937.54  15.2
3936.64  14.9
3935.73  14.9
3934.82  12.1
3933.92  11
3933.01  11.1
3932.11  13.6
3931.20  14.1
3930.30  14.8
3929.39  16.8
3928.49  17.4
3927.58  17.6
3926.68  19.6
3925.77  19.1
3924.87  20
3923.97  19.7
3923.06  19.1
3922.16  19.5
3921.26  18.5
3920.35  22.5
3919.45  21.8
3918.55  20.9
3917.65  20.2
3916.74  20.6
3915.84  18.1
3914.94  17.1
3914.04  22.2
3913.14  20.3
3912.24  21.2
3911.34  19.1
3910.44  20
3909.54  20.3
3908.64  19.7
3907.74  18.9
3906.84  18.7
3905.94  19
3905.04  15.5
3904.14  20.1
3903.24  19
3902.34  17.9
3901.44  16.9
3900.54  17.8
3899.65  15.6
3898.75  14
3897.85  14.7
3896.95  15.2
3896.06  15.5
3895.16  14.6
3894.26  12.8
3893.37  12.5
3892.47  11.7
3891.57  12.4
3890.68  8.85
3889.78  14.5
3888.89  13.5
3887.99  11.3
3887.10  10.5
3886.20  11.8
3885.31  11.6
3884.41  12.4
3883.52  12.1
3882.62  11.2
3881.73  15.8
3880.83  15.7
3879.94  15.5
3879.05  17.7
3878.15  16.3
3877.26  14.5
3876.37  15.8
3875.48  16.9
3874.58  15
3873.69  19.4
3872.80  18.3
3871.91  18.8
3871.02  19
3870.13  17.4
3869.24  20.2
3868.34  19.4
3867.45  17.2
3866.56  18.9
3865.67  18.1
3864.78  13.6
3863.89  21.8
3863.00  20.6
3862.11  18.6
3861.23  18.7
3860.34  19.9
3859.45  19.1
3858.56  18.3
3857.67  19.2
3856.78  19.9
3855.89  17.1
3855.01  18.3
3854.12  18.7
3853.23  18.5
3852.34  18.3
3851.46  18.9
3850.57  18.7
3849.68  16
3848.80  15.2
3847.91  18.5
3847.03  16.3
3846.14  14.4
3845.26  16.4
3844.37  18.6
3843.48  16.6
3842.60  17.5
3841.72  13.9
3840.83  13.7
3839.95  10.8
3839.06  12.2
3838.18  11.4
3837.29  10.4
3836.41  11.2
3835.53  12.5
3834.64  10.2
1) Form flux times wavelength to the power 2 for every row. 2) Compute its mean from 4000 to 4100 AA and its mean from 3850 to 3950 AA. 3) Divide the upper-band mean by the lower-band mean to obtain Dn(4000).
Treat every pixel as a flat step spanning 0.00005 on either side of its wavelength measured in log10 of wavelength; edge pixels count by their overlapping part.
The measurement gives 1.30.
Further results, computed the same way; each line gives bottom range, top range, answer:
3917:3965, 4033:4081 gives 1.31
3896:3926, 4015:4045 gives 1.22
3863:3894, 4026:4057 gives 1.56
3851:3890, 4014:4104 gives 1.32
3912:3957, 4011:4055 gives 1.26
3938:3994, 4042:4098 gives 1.29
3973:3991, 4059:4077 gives 1.29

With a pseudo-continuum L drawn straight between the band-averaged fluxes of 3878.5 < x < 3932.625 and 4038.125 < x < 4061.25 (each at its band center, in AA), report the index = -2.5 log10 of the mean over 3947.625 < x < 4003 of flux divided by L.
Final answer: 0.145 mag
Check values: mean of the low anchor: 16.7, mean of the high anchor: 22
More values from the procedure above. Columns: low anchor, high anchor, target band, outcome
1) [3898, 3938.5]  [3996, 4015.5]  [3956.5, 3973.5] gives 0.457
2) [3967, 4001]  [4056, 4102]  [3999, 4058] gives -0.209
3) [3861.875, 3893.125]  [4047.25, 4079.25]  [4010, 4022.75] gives -0.062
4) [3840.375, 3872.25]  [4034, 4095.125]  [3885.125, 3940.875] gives 0.126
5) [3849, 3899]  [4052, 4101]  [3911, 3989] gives 0.035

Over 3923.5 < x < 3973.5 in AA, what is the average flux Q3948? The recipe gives 15.9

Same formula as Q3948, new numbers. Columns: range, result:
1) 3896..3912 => 17.8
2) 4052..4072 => 21.7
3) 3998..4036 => 21.3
